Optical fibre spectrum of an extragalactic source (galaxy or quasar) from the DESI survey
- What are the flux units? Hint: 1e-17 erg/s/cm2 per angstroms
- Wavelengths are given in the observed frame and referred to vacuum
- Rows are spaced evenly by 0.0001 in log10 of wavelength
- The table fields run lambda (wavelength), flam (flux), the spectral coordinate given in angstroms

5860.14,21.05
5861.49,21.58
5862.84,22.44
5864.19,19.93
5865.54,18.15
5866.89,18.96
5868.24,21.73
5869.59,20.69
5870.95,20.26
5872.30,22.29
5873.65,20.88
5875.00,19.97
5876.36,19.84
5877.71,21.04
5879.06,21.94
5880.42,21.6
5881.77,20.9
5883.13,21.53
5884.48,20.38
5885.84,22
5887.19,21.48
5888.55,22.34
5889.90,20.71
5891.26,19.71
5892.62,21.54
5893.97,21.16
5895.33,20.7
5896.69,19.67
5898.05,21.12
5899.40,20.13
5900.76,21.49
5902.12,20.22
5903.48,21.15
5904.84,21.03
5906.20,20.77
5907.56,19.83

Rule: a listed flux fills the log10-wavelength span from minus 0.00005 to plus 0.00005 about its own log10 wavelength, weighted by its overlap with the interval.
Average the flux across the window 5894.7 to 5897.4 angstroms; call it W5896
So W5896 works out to 20.2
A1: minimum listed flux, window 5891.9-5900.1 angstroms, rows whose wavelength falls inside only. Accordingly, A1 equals 19.67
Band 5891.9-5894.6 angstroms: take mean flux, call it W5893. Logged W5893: 21.4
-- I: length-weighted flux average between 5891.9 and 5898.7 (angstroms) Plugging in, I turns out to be 20.8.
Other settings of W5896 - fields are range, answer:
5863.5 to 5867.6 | 19.1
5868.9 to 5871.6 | 20.4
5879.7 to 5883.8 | 21.3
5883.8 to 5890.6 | 21.4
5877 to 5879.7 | 21.5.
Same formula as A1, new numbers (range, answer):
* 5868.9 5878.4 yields 19.84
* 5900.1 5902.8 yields 20.22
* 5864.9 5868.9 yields 18.15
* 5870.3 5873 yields 20.26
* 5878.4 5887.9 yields 20.38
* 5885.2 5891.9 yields 19.71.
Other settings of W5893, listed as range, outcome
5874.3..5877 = 19.9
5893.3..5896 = 20.9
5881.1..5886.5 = 21.2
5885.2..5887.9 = 21.8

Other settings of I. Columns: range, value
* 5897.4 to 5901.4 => 20.9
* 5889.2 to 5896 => 20.8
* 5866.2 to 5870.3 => 20.4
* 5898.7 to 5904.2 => 20.8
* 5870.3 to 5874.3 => 21.2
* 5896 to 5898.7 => 20.4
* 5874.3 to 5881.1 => 20.9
